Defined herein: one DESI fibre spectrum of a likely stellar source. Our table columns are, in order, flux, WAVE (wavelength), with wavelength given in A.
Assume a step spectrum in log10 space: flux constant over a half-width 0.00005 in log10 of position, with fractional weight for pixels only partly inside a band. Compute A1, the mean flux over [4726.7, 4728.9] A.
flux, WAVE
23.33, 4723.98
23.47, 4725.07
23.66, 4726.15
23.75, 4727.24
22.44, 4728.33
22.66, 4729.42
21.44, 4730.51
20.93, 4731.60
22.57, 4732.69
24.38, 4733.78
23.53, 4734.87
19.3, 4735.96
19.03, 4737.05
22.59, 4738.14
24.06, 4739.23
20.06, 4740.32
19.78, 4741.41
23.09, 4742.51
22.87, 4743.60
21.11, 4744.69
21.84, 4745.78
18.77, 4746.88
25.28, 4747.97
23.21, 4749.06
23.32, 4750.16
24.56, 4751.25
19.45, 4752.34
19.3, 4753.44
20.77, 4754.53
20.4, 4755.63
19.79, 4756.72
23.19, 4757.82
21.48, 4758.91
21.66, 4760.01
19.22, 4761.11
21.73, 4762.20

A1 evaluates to 23.1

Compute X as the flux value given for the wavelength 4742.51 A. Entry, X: 23.09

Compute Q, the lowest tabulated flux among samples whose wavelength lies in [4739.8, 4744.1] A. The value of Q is 19.78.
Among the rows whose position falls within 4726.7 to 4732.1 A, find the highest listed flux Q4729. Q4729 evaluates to 23.75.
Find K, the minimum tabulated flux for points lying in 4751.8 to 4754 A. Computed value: 19.3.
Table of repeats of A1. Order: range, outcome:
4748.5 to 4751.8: 23.7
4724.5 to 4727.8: 23.6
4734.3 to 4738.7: 21.2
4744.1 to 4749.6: 22.1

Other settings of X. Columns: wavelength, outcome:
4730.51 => 21.44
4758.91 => 21.48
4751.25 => 24.56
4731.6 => 20.93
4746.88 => 18.77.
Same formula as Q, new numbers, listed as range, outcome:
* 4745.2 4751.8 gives 18.77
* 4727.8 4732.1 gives 20.93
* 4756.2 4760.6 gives 19.79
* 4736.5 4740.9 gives 19.03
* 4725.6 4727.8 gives 23.66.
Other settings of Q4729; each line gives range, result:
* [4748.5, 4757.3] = 24.56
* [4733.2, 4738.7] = 24.38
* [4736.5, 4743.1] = 24.06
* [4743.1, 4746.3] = 22.87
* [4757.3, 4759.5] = 23.19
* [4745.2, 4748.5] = 25.28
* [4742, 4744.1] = 23.09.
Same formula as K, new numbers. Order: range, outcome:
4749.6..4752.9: 19.45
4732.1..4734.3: 22.57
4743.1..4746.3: 21.11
